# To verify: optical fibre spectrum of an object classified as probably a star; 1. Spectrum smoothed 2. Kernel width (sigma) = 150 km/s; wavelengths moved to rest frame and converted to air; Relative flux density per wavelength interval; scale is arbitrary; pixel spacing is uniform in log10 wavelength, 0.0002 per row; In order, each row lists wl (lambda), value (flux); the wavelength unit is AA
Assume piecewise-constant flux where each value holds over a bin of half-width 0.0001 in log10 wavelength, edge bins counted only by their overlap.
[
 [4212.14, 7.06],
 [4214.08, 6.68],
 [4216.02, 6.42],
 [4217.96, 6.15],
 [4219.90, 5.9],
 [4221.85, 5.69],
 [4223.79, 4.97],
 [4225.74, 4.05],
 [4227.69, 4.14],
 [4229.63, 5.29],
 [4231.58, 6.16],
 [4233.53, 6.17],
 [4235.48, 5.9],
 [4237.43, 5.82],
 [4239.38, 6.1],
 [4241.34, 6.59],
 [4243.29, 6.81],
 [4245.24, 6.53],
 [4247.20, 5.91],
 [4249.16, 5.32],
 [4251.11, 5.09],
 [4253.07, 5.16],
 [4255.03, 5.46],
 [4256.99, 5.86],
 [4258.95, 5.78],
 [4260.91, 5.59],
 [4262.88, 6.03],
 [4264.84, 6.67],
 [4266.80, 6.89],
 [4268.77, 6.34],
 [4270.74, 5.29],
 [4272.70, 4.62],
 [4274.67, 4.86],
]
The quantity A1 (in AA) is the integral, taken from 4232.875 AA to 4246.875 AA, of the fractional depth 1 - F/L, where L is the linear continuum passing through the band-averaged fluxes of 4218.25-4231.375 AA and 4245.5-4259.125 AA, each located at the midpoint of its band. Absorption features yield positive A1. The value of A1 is -2.3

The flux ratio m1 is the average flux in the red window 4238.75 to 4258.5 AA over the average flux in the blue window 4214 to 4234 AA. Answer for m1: 1.06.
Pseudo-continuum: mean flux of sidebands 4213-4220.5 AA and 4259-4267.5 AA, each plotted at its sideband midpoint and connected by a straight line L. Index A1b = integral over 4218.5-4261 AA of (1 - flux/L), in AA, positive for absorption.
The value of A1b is 4.17 AA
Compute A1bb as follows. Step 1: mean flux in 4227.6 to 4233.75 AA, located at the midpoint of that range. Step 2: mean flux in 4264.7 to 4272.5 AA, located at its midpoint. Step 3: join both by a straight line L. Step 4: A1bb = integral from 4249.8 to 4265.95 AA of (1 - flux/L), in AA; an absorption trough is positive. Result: 0.6 AA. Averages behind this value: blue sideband 5.54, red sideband 6.09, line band 5.71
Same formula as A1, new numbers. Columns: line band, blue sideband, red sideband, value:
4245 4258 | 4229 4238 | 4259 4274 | 0.7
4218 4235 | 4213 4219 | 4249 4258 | 2.1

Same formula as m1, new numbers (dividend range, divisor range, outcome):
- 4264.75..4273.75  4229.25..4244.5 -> 0.96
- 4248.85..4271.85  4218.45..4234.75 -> 1.09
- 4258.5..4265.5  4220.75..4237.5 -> 1.13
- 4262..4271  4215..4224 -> 1.07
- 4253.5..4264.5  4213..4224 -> 0.95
